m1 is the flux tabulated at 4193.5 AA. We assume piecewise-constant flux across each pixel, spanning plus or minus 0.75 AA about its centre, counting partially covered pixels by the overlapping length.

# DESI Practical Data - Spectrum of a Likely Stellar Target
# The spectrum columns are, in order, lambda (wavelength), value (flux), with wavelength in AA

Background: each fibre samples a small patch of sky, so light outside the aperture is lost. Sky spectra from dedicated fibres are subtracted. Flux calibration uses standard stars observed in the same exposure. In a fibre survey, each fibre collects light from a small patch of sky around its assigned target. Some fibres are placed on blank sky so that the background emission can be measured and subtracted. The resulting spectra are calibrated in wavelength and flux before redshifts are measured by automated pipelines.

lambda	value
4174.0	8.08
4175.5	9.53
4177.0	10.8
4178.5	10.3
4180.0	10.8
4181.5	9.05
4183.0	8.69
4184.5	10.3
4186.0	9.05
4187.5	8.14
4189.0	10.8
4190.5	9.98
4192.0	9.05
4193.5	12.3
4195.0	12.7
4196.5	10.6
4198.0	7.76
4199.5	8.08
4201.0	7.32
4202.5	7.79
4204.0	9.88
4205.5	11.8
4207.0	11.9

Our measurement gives 12.3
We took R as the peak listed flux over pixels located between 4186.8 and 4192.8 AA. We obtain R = 10.8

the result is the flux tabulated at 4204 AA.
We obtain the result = 9.88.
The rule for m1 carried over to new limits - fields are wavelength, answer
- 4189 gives 10.8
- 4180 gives 10.8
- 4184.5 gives 10.3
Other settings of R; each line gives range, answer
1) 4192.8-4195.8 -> 12.7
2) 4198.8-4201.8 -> 8.08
